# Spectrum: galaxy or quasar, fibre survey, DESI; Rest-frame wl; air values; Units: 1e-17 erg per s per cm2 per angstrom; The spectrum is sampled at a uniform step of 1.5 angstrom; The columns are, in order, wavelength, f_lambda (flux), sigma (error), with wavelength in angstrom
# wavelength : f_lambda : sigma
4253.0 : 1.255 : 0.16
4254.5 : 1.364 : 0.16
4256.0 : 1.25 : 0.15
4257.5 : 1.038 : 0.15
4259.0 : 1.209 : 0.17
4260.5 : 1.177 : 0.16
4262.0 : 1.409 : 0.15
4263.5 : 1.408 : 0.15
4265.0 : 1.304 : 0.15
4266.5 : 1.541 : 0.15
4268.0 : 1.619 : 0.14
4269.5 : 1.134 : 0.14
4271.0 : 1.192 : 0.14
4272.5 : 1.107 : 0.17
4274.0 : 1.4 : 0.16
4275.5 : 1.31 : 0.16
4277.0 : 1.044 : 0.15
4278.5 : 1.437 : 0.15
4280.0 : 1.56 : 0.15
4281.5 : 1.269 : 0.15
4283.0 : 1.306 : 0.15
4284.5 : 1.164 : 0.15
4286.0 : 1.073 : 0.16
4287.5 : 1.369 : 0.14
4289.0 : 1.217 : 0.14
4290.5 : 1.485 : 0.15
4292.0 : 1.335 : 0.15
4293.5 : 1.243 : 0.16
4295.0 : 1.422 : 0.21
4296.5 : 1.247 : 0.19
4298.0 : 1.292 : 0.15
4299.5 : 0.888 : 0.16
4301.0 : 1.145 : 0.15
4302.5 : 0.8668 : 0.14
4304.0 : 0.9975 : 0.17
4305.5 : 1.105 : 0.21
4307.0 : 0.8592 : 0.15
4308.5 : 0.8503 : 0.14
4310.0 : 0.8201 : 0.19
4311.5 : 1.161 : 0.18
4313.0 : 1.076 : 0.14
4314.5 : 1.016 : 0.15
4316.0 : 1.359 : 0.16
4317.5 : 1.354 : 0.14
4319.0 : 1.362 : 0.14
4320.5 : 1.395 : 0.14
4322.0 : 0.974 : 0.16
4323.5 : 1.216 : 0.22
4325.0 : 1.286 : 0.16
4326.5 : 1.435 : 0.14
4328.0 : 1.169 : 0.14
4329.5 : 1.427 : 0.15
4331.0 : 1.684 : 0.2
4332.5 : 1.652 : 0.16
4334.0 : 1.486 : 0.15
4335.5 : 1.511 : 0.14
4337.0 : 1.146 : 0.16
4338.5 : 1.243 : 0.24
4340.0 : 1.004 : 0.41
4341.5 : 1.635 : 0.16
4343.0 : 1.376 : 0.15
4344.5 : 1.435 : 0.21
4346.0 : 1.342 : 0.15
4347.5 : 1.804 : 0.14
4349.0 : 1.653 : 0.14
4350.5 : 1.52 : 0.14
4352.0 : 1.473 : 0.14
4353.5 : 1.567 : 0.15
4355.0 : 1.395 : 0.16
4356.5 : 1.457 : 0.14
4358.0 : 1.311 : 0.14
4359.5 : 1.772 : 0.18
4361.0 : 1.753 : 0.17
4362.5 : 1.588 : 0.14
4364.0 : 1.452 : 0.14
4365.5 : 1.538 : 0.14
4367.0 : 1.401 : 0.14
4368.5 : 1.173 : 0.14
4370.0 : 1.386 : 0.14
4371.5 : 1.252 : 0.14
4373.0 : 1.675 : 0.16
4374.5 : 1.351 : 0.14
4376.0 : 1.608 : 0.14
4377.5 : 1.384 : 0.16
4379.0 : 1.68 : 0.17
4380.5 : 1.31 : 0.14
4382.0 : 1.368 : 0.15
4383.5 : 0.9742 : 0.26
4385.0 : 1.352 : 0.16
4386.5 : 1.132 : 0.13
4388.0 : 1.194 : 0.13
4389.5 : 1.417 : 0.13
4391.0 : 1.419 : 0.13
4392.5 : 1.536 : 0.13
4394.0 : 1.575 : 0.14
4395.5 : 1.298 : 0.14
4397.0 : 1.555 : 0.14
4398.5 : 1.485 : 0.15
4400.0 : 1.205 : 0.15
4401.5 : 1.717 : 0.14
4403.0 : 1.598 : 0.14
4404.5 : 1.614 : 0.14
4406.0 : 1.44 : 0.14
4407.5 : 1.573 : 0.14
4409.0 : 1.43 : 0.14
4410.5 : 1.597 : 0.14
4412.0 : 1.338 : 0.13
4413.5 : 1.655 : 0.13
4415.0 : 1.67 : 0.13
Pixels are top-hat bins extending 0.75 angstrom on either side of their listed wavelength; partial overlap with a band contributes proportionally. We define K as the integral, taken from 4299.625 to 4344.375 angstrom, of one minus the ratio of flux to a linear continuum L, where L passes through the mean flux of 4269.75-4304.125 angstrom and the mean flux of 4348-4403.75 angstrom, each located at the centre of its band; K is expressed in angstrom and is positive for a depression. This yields 3.3 angstrom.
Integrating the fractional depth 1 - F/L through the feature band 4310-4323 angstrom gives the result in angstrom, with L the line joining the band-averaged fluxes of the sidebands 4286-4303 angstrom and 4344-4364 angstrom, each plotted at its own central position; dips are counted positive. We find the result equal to 1.5 angstrom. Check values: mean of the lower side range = 1.23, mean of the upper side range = 1.54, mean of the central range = 1.19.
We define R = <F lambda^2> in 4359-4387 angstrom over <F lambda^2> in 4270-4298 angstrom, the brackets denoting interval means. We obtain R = 1.2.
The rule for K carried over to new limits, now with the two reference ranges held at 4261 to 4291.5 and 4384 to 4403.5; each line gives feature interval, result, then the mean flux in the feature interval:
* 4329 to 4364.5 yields -2.9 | 1.49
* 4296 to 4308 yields 2.7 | 1.04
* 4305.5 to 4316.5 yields 2.7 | 1.02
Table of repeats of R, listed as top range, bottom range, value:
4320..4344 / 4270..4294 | 1.08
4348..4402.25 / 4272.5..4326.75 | 1.25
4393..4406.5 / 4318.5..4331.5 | 1.18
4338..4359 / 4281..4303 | 1.22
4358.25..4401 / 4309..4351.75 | 1.09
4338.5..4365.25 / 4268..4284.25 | 1.20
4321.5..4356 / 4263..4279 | 1.11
